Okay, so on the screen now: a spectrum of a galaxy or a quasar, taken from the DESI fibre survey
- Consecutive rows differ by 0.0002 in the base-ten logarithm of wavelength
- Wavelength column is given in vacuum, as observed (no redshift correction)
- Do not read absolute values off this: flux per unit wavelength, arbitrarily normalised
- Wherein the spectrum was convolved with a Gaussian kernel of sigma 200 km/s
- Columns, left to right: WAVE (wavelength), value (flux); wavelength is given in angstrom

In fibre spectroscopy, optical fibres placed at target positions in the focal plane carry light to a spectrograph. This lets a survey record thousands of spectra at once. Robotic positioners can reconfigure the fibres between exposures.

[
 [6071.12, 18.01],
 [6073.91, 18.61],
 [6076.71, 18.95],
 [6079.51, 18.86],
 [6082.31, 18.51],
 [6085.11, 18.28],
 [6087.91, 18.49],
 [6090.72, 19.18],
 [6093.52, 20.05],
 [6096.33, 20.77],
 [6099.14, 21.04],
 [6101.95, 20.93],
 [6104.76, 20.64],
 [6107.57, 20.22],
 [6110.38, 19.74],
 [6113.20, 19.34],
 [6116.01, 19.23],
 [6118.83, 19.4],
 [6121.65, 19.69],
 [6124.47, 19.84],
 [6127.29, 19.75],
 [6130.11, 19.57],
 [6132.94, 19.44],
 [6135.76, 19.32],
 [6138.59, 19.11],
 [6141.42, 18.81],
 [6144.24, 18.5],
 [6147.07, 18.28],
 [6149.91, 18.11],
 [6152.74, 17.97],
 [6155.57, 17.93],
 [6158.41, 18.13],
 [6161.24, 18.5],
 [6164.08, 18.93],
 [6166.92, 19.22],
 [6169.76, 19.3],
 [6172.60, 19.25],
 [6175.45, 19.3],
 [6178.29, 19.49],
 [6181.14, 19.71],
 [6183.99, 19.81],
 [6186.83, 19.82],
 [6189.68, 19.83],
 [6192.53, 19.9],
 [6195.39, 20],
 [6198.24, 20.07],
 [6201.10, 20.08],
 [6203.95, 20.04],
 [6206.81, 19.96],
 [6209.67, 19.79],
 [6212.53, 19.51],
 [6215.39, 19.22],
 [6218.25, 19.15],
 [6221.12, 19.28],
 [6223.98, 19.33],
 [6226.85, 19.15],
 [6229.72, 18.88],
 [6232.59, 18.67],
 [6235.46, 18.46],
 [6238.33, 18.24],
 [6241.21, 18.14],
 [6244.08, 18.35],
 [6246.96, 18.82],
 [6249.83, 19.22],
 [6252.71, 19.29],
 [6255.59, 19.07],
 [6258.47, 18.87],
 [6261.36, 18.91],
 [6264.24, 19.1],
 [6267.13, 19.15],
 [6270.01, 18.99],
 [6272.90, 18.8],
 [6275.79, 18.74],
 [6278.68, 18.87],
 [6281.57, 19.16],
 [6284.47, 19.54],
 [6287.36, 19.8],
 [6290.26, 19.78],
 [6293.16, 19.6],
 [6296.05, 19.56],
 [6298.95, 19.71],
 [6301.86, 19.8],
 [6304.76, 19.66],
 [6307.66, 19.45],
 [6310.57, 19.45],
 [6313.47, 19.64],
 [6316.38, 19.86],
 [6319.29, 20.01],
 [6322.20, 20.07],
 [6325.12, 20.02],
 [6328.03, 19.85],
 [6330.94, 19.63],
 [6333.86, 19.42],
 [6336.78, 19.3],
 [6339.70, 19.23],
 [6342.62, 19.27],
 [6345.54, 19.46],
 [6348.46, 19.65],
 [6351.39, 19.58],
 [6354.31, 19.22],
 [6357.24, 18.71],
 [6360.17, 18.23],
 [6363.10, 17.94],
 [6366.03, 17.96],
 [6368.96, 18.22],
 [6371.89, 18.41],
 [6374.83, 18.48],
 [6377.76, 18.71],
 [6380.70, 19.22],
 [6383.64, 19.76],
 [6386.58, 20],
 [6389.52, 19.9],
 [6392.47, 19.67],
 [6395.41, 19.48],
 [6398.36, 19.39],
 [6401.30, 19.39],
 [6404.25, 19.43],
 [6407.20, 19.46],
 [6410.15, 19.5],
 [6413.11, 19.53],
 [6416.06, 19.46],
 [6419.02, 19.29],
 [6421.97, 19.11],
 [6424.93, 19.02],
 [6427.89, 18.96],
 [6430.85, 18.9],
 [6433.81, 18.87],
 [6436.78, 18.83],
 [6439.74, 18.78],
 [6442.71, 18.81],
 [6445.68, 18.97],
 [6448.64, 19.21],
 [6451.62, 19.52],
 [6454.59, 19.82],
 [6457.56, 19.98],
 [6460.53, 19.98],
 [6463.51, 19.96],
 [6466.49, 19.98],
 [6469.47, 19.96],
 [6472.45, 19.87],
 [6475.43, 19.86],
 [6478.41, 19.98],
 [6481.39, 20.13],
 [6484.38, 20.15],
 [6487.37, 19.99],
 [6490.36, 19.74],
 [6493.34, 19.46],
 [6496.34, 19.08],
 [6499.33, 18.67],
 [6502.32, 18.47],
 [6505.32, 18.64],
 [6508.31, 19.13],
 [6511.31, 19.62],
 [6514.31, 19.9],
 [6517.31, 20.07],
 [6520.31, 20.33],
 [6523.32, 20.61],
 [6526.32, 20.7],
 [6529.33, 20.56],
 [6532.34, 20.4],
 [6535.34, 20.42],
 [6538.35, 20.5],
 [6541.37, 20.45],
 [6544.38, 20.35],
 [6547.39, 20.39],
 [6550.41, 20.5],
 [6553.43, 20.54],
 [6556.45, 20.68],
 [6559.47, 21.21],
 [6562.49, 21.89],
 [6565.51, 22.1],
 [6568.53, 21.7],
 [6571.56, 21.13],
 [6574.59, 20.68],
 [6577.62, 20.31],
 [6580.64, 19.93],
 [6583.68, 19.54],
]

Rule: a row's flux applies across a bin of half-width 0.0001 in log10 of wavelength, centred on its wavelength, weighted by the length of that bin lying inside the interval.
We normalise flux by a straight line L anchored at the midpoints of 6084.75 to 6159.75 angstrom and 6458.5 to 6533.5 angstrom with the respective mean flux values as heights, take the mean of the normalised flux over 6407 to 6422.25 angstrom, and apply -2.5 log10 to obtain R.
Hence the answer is 0.02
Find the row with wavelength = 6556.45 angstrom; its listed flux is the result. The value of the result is 20.68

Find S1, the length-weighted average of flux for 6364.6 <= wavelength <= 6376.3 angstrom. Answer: 18.3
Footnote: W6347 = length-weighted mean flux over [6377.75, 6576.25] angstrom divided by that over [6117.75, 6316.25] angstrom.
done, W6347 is 1.0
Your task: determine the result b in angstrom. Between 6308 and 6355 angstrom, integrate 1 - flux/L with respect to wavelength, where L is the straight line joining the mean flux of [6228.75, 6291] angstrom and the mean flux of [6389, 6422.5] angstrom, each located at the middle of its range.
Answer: -1.0 angstrom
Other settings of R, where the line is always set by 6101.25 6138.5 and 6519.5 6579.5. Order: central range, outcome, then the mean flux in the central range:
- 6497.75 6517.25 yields 0.08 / 19.2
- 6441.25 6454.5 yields 0.07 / 19.2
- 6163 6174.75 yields 0.04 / 19.2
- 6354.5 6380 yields 0.11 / 18.4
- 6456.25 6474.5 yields 0.03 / 19.9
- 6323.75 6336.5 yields 0.03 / 19.7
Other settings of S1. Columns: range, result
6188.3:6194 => 19.8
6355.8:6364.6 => 18.3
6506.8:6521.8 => 19.8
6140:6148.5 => 18.5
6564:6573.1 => 21.6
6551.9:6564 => 21.1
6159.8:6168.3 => 18.9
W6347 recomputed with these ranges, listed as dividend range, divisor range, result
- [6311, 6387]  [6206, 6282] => 1.01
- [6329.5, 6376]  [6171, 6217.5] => 0.96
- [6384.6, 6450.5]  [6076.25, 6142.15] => 0.99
